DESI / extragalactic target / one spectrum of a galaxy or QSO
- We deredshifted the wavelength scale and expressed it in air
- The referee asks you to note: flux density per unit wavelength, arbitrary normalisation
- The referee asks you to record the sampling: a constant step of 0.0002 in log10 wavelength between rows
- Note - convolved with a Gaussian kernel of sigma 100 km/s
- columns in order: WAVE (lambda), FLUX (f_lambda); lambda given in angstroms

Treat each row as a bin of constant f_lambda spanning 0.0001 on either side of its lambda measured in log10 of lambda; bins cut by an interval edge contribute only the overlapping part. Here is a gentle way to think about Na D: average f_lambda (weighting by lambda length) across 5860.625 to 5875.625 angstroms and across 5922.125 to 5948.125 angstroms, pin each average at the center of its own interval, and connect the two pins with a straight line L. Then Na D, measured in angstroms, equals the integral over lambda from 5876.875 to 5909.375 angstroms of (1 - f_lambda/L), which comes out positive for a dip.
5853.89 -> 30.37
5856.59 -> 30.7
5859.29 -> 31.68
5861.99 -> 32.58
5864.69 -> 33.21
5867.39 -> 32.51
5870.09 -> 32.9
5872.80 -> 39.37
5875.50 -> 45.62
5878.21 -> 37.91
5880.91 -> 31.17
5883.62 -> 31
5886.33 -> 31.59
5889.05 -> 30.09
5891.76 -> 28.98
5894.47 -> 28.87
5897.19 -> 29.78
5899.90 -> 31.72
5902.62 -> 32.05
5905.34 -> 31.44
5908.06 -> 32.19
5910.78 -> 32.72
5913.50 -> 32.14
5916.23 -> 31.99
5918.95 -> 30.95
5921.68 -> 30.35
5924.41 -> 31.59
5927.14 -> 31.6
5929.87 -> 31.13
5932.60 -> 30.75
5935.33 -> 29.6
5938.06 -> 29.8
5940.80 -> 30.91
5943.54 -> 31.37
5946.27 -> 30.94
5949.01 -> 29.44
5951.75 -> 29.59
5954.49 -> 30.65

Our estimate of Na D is 2.1 angstroms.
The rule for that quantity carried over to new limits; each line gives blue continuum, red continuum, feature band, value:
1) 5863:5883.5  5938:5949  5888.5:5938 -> 2.80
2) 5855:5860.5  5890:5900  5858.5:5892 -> -3.86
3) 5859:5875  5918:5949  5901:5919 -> 0.04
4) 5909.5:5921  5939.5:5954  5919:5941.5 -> 0.34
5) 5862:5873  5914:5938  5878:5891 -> 0.49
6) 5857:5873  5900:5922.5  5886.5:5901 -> 1.02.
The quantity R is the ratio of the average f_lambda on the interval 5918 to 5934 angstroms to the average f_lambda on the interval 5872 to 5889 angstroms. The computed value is 0.87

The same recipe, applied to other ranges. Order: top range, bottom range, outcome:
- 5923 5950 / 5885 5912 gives 0.99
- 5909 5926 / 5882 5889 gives 1.02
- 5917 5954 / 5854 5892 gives 0.91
